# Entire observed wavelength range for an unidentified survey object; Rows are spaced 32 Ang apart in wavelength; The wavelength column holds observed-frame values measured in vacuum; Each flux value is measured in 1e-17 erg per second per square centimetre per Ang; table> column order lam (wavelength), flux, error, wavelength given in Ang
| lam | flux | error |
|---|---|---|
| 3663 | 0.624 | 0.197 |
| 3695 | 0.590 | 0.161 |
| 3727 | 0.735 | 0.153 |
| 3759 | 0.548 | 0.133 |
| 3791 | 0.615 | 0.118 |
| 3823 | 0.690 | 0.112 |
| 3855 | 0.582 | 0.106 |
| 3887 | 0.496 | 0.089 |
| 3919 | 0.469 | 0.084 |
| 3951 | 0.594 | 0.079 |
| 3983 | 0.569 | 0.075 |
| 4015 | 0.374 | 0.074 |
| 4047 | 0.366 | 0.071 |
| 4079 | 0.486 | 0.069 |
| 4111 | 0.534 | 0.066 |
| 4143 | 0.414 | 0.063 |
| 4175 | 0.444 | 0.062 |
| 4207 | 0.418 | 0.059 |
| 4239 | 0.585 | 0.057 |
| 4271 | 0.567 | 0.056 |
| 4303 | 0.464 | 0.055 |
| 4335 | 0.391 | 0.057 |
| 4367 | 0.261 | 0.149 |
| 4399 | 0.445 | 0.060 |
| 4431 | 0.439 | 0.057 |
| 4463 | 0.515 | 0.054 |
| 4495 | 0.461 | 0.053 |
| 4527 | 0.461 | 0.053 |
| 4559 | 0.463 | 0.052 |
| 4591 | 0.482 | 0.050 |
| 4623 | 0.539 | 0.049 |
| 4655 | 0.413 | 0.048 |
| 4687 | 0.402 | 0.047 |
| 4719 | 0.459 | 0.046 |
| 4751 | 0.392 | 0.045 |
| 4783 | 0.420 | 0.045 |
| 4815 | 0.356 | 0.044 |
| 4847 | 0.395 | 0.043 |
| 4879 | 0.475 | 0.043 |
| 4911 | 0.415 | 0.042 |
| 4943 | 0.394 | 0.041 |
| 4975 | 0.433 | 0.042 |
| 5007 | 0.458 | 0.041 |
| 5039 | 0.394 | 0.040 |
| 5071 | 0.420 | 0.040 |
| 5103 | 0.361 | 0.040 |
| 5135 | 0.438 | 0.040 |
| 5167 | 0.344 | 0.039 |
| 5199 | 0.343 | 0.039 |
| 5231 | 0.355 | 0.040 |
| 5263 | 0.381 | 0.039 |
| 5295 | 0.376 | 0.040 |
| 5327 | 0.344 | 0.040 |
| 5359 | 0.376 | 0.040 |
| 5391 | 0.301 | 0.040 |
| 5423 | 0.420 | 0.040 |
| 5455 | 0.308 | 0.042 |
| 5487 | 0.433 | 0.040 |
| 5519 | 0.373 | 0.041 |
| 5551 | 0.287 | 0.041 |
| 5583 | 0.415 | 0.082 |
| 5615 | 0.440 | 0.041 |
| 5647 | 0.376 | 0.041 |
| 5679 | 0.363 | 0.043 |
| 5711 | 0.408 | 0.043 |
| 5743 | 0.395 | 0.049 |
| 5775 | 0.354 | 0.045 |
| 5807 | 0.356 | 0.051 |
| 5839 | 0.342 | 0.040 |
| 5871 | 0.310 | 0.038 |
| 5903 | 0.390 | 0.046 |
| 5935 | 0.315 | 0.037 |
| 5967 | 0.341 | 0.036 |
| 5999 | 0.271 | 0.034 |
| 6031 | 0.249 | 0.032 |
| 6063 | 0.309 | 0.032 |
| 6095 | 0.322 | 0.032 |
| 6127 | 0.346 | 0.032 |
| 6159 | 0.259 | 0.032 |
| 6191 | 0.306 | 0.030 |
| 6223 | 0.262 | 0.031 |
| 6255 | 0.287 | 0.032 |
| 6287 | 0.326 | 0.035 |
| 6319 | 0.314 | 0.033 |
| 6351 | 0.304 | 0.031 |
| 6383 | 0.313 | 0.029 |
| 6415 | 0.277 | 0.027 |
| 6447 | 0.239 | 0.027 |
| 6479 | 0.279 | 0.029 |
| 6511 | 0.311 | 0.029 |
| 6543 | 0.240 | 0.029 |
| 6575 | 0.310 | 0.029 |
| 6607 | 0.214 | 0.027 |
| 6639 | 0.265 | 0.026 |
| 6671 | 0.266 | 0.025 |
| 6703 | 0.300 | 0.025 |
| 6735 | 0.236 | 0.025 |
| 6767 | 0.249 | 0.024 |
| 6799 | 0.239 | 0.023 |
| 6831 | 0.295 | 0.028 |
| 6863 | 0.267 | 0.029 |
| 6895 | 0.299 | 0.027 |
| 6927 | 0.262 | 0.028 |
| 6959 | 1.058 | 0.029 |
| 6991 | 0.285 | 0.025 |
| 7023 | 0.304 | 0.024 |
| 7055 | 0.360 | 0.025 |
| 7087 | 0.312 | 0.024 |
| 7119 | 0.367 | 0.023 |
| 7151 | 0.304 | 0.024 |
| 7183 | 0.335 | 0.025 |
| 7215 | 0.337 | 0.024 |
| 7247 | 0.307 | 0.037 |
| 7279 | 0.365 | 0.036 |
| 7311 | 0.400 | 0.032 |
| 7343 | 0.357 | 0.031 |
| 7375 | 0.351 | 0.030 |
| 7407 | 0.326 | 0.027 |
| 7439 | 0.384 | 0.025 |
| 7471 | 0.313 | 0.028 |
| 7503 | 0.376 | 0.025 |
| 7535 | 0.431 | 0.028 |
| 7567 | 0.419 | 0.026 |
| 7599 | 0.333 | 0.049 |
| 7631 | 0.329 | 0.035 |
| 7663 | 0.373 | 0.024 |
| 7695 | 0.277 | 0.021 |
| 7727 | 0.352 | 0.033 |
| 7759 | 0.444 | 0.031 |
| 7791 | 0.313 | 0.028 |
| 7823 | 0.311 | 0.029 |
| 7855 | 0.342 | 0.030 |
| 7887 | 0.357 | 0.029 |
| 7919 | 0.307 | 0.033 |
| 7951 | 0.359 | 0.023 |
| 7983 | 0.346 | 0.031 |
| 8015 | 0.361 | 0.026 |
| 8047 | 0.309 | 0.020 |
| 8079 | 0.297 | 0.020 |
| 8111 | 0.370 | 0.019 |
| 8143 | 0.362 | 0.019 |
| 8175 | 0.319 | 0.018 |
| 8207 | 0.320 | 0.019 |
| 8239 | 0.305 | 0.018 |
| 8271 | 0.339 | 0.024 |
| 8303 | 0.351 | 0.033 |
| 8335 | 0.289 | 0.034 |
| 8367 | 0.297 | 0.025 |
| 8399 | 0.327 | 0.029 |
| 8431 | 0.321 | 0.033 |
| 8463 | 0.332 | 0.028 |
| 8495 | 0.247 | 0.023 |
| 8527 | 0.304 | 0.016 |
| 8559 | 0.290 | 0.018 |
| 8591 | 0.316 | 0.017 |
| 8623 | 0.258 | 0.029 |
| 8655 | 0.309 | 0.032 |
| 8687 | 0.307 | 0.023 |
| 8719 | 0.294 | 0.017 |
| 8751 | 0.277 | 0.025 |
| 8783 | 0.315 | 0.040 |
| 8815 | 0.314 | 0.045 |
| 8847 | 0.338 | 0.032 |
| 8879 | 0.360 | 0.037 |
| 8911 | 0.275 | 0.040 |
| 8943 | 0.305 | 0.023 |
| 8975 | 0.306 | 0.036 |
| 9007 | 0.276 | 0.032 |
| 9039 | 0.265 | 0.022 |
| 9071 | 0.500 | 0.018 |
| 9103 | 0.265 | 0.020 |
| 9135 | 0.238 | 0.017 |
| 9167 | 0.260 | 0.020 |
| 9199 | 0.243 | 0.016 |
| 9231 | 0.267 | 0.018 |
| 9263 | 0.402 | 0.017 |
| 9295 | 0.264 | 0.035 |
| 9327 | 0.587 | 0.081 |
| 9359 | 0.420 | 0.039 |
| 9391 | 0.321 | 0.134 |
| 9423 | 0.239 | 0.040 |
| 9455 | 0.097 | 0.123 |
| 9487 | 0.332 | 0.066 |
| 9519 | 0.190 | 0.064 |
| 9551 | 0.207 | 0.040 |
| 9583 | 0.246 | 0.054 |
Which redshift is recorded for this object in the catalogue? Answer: 0.87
